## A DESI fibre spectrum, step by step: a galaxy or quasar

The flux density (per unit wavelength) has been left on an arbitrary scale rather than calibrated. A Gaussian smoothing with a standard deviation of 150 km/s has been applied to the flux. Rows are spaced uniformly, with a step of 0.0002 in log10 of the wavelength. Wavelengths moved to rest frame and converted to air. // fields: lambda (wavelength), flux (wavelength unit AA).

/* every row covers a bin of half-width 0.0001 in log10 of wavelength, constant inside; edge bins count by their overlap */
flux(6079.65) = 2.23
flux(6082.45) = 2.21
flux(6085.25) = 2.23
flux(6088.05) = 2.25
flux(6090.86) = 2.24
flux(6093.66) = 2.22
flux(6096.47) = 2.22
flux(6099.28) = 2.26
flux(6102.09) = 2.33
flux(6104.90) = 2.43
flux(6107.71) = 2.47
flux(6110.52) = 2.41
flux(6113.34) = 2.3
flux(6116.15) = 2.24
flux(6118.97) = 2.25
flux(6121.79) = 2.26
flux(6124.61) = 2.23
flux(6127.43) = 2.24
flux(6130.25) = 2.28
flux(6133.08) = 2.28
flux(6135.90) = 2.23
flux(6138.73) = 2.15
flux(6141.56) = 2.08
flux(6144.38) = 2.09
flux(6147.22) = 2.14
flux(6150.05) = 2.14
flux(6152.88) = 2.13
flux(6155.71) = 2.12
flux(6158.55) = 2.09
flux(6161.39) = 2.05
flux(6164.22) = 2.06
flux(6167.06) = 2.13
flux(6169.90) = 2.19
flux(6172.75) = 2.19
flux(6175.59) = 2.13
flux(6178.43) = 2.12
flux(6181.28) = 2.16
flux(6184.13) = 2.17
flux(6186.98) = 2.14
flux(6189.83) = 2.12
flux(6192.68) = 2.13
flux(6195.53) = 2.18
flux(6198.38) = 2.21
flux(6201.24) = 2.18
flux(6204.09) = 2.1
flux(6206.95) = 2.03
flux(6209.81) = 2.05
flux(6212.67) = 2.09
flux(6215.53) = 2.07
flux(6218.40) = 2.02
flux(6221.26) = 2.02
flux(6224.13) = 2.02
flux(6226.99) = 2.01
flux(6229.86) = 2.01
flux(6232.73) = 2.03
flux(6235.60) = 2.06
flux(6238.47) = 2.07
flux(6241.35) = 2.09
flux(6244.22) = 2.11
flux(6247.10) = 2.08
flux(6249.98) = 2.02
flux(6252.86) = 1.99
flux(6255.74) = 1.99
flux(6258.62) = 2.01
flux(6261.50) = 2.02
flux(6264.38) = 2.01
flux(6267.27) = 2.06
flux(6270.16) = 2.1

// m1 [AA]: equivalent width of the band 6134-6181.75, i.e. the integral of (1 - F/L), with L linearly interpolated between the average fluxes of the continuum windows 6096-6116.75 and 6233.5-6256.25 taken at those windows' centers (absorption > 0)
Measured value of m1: 2.2 AA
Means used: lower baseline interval 2.34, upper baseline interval 2.05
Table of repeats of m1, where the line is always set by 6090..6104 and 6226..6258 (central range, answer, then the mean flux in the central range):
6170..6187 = -0.14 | 2.15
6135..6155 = 0.49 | 2.13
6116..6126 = -0.09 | 2.24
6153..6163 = 0.35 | 2.09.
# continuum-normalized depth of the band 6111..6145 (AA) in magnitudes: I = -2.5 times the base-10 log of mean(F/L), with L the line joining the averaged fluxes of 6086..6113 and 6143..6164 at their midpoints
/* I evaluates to -0.01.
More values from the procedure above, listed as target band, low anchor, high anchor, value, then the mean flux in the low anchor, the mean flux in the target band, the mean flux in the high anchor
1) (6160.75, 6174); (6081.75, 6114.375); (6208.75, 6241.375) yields 0.016 mag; 2.3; 2.13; 2.04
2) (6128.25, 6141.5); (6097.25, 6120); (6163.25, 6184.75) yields 0.019 mag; 2.33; 2.22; 2.14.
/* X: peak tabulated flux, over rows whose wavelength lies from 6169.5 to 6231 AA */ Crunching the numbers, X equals 2.21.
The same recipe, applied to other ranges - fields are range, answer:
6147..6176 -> 2.19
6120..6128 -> 2.26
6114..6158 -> 2.28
